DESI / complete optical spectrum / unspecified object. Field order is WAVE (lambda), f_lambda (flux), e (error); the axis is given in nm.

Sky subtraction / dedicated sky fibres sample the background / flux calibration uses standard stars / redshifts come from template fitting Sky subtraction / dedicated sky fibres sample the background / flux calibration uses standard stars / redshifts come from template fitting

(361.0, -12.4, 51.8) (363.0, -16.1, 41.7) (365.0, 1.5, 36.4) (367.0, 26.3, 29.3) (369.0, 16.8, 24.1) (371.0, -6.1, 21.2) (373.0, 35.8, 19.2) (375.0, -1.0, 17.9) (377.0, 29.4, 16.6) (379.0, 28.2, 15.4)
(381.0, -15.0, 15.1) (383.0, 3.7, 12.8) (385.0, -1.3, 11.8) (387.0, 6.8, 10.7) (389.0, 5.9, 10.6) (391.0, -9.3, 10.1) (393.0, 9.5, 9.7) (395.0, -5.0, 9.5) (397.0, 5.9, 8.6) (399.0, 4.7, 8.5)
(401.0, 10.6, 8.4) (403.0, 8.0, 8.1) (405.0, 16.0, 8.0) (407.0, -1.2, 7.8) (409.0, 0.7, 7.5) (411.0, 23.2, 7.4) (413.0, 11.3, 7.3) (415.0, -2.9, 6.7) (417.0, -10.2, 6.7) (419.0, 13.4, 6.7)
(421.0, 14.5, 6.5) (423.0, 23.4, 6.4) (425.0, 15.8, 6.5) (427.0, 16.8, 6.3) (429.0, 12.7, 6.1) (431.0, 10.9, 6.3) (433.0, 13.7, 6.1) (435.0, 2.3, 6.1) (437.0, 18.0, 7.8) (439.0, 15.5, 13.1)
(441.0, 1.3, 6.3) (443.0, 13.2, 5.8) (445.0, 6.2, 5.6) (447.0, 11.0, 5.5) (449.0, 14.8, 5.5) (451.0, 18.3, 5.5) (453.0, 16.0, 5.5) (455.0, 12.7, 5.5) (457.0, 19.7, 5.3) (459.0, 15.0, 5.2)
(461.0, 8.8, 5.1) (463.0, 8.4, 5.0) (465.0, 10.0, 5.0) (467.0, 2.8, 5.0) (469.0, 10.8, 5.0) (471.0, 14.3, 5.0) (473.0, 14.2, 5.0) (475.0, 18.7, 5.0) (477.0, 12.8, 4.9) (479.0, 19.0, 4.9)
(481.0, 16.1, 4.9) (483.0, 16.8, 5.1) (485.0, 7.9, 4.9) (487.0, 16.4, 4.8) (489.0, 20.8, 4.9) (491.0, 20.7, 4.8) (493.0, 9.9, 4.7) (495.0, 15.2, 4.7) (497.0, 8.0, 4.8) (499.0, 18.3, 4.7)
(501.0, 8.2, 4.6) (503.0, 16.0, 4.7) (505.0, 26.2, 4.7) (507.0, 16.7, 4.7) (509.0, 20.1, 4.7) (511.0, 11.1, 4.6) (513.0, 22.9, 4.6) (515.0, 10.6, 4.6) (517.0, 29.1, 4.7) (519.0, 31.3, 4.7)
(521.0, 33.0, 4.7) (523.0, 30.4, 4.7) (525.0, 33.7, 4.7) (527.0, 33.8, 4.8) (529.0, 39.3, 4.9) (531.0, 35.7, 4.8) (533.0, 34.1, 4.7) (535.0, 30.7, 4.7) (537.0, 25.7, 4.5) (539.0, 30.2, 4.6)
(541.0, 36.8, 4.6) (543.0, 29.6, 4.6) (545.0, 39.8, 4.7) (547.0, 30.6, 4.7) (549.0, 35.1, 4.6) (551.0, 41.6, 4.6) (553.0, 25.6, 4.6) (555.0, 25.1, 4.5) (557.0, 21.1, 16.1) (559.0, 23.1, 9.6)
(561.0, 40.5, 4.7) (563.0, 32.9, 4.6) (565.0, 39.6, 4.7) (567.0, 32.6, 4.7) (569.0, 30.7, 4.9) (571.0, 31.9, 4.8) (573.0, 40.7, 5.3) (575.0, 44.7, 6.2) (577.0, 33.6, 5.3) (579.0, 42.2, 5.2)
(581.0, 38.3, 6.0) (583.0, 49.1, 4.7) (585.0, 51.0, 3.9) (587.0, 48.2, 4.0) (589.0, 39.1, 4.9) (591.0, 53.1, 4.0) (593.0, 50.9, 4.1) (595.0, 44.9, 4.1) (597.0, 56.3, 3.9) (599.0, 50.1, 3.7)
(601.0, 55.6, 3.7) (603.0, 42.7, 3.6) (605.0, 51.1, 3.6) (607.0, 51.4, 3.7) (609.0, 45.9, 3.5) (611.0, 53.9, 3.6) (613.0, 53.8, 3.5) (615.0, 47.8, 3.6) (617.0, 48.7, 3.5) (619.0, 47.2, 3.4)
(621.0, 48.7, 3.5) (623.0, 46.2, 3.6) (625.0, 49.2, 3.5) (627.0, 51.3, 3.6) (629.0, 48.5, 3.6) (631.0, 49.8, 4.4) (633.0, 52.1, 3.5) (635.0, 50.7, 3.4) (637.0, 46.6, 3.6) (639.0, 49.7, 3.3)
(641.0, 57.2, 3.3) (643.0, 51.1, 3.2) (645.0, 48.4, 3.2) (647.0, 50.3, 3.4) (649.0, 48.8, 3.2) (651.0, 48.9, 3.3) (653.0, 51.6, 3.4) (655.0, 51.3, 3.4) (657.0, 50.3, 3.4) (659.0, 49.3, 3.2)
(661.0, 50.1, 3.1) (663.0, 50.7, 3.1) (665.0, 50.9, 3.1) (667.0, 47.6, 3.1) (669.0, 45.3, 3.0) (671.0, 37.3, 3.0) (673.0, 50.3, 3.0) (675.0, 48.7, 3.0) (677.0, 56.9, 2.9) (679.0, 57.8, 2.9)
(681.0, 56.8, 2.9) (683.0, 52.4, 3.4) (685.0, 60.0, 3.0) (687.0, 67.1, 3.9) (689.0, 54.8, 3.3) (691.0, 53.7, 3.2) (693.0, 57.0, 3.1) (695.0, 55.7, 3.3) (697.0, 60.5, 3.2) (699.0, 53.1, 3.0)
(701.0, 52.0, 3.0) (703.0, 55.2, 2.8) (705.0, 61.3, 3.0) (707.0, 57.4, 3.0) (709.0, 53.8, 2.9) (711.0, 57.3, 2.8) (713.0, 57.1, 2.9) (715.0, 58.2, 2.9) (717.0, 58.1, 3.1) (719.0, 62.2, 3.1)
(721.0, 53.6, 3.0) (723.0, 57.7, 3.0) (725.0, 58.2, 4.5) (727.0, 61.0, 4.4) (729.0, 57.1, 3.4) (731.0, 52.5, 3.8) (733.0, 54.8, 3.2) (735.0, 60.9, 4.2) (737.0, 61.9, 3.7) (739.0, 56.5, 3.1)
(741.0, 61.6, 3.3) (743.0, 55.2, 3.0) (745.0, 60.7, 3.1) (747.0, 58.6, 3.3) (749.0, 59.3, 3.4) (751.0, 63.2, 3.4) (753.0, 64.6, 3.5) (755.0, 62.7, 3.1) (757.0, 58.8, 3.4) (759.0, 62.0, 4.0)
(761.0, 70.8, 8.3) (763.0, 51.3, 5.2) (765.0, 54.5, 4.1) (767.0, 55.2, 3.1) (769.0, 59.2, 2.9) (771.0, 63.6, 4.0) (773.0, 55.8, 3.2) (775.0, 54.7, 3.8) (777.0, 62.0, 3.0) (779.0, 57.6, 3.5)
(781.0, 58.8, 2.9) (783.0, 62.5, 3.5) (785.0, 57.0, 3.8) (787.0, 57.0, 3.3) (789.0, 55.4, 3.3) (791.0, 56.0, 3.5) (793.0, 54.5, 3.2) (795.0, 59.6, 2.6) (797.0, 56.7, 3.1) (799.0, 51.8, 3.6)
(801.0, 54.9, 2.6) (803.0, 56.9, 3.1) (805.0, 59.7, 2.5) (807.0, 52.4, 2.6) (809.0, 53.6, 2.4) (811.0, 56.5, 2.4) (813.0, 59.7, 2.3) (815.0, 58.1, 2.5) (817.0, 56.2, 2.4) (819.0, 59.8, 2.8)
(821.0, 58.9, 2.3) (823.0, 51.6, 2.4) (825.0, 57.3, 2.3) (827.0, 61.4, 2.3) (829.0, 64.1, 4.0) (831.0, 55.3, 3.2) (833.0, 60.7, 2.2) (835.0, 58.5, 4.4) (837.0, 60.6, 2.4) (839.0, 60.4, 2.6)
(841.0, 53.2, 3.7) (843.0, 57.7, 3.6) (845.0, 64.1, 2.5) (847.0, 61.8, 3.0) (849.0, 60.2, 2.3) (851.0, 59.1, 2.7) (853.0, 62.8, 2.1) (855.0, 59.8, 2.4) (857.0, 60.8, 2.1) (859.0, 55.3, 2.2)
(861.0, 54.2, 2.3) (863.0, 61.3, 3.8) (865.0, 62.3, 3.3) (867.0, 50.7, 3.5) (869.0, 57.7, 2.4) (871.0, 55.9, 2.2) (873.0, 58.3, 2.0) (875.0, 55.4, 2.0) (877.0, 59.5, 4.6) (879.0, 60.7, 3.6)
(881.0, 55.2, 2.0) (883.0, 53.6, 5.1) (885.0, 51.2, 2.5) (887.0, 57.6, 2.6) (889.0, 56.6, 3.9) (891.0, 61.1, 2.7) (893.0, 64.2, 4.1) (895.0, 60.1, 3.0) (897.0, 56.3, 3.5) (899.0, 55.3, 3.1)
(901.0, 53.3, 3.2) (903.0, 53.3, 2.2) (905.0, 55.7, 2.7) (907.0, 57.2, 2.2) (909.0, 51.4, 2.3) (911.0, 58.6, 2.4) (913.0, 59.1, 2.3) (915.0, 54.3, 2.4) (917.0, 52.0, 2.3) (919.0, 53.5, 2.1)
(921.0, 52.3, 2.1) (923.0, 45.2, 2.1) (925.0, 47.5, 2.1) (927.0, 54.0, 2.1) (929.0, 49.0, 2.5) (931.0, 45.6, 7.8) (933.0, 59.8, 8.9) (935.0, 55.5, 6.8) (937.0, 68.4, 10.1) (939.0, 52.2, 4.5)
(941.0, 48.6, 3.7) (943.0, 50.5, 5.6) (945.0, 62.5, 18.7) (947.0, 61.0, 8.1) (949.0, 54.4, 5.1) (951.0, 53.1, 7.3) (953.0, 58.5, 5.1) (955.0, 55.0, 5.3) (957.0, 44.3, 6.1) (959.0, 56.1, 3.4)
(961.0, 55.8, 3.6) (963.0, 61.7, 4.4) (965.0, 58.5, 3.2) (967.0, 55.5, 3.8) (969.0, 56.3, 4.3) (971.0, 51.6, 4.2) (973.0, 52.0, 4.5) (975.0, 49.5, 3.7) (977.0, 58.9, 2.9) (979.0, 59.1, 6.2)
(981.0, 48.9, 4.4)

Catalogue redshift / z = 0.295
